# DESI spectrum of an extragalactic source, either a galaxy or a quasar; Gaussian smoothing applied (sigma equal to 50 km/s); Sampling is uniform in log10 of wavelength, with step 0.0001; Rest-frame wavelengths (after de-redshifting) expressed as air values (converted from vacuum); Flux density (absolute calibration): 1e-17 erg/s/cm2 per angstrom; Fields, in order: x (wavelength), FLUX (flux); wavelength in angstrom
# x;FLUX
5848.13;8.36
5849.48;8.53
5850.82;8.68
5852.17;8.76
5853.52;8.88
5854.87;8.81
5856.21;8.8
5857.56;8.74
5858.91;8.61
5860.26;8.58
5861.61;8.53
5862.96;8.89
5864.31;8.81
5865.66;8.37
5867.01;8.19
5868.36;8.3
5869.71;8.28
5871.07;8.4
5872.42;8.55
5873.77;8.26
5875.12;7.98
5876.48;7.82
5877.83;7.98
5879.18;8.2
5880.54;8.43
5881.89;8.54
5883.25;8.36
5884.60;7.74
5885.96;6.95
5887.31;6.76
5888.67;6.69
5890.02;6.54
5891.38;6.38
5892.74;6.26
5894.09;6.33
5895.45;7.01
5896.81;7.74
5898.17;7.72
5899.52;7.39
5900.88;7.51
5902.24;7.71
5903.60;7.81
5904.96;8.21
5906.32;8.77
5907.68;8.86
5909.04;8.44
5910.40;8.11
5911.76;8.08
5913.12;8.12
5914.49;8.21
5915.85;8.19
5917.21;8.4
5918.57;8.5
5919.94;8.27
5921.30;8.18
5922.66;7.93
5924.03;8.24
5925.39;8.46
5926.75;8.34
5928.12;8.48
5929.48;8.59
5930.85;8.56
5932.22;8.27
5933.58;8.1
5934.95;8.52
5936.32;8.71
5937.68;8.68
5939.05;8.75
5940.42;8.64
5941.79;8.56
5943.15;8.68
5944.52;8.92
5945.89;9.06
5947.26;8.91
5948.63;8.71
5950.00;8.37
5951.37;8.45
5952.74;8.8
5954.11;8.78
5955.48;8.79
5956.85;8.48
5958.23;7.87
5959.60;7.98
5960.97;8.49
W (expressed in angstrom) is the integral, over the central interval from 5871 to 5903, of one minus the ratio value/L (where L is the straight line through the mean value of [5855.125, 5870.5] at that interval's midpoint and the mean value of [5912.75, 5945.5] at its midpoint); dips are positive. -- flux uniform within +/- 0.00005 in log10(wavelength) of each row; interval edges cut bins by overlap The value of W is 3.68 angstrom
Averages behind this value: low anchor 8.56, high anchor 8.44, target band 7.54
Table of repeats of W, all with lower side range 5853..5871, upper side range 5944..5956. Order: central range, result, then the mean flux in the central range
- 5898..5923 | 1.6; 8.14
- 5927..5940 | 0.3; 8.51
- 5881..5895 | 2.5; 7.08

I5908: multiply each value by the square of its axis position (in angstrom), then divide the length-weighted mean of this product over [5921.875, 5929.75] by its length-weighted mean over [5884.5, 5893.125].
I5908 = 1.26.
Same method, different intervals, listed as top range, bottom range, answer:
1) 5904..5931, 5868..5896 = 1.11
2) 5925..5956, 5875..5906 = 1.17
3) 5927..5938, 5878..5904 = 1.16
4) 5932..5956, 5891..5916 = 1.13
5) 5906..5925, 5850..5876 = 0.99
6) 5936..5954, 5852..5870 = 1.04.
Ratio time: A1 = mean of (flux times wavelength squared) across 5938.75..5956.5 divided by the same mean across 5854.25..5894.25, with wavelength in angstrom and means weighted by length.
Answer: 1.12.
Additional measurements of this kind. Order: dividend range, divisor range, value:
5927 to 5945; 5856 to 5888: 1.06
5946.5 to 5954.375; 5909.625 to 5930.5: 1.06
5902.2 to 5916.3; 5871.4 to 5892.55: 1.09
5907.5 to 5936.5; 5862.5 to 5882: 1.02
